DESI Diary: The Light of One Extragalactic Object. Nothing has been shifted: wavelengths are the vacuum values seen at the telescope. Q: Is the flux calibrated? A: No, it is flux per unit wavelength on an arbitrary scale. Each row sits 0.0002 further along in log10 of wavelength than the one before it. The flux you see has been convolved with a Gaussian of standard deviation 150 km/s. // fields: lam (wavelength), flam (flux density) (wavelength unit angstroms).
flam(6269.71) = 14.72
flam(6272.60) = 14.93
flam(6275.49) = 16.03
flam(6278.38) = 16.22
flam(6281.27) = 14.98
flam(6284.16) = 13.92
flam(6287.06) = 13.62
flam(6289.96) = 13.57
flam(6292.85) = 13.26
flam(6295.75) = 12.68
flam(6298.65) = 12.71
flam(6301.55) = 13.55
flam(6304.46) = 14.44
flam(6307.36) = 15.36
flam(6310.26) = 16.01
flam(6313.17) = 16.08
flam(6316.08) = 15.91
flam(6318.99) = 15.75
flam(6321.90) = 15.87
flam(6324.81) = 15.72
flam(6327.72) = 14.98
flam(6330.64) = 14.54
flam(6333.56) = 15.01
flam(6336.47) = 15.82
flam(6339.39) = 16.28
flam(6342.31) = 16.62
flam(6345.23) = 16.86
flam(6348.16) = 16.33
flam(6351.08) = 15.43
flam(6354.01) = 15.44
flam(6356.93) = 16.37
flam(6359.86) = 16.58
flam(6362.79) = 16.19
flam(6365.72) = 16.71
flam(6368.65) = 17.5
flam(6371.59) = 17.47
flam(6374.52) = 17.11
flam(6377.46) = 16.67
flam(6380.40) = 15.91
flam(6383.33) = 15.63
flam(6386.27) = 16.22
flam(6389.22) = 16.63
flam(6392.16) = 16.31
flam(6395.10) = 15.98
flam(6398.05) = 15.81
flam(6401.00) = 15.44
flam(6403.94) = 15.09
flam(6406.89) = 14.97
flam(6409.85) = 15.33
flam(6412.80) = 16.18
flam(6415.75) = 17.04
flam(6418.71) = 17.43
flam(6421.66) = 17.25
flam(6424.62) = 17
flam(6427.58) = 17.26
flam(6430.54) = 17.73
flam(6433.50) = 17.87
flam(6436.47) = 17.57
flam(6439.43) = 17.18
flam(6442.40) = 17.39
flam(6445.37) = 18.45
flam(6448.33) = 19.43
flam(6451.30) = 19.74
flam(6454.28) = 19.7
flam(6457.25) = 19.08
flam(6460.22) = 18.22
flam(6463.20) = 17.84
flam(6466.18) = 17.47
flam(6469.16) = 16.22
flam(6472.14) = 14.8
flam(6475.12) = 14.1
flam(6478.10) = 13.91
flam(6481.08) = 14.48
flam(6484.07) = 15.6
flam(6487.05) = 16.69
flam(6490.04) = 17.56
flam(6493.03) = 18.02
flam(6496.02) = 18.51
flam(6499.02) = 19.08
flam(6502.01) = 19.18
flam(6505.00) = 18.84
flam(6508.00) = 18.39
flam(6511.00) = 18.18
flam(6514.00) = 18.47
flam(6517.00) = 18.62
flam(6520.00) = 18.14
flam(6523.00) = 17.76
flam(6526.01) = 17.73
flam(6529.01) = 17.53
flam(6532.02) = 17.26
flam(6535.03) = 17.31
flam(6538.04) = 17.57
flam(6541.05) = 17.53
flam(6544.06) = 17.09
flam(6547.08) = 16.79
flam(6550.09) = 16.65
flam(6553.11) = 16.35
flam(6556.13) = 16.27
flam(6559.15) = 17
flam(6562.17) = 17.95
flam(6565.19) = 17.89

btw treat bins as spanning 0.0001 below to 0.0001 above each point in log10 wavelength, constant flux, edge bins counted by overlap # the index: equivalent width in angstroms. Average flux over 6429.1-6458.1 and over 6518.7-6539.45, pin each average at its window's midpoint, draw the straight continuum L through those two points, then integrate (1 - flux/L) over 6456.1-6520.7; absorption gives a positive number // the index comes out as 2.4 angstroms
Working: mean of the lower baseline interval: 18.4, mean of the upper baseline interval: 17.6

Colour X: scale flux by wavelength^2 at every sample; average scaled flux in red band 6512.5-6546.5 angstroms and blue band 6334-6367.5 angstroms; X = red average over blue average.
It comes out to 1.2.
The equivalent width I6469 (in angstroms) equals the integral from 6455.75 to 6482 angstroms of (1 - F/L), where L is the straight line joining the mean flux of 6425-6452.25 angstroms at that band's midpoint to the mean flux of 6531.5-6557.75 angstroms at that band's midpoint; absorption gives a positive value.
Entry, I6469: 2.1 angstroms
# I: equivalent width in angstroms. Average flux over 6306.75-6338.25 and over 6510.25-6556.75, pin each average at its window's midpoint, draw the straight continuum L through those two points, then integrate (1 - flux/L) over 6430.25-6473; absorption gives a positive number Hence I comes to -3.2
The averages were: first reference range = 15.6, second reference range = 17.5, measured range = 18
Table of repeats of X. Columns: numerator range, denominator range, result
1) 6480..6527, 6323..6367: 1.18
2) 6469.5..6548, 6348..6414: 1.11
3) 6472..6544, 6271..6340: 1.24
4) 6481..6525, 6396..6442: 1.11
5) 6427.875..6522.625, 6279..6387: 1.19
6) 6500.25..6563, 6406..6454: 1.04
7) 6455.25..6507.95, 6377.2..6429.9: 1.08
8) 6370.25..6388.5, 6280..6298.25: 1.25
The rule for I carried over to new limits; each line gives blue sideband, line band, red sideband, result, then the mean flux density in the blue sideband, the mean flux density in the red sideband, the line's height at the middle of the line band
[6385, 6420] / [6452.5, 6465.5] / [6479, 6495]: -1.9 angstroms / 16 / 16.4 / 16.3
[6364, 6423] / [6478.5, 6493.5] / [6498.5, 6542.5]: 1.2 angstroms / 16.3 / 18.1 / 17.6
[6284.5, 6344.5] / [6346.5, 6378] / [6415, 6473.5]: -1.1 angstroms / 14.9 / 17.7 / 15.9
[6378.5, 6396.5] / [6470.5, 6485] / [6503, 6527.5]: 2.5 angstroms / 16.1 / 18.3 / 17.7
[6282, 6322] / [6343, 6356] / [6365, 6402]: -0.4 angstroms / 14.4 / 16.4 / 15.6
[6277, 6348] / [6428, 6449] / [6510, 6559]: -1.9 angstroms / 15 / 17.4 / 16.4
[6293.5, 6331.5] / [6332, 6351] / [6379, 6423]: -1.0 angstroms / 14.9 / 16.1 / 15.3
